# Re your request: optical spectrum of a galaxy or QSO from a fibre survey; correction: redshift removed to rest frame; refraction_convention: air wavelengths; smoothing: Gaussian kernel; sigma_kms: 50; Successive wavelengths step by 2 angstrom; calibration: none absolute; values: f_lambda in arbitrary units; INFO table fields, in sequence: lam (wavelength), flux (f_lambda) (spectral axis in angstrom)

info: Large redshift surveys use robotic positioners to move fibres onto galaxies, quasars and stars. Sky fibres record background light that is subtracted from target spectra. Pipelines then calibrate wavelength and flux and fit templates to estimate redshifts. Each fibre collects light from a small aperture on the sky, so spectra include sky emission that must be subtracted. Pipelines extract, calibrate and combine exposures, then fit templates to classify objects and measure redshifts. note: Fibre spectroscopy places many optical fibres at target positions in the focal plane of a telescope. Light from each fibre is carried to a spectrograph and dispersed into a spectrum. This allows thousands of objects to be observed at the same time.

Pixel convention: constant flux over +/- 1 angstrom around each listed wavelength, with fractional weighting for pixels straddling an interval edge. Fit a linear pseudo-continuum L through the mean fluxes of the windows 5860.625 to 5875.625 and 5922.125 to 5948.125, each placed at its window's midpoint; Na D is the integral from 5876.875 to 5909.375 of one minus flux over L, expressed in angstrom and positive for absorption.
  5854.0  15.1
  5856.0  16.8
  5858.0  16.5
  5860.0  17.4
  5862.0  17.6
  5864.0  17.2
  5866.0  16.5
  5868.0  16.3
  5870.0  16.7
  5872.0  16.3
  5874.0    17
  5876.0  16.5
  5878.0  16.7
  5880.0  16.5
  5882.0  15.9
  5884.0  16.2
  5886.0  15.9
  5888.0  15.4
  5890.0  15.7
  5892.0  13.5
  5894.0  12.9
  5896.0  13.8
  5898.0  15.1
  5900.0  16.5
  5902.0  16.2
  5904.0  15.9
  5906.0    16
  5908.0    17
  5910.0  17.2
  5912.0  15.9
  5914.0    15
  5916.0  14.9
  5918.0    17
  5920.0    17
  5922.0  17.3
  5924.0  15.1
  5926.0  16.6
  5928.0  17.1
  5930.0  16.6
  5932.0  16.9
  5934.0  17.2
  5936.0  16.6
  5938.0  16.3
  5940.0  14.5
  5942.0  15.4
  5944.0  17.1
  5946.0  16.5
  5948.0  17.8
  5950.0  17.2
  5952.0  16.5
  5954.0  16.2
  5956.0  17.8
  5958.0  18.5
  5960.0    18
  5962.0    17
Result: 2.07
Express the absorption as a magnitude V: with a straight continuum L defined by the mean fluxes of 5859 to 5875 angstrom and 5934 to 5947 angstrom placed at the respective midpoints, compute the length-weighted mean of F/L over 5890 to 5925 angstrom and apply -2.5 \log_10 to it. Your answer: 0.05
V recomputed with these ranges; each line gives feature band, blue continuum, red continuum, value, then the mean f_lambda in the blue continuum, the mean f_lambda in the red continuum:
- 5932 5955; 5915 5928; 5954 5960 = 0.049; 16.4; 17.8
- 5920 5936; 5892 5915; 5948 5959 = -0.021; 15.5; 17.3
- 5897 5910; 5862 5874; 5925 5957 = 0.032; 16.7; 16.6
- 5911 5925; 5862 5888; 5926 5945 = 0.027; 16.5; 16.4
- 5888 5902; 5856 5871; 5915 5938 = 0.136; 16.9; 16.6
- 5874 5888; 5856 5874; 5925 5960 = 0.036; 16.8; 16.8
